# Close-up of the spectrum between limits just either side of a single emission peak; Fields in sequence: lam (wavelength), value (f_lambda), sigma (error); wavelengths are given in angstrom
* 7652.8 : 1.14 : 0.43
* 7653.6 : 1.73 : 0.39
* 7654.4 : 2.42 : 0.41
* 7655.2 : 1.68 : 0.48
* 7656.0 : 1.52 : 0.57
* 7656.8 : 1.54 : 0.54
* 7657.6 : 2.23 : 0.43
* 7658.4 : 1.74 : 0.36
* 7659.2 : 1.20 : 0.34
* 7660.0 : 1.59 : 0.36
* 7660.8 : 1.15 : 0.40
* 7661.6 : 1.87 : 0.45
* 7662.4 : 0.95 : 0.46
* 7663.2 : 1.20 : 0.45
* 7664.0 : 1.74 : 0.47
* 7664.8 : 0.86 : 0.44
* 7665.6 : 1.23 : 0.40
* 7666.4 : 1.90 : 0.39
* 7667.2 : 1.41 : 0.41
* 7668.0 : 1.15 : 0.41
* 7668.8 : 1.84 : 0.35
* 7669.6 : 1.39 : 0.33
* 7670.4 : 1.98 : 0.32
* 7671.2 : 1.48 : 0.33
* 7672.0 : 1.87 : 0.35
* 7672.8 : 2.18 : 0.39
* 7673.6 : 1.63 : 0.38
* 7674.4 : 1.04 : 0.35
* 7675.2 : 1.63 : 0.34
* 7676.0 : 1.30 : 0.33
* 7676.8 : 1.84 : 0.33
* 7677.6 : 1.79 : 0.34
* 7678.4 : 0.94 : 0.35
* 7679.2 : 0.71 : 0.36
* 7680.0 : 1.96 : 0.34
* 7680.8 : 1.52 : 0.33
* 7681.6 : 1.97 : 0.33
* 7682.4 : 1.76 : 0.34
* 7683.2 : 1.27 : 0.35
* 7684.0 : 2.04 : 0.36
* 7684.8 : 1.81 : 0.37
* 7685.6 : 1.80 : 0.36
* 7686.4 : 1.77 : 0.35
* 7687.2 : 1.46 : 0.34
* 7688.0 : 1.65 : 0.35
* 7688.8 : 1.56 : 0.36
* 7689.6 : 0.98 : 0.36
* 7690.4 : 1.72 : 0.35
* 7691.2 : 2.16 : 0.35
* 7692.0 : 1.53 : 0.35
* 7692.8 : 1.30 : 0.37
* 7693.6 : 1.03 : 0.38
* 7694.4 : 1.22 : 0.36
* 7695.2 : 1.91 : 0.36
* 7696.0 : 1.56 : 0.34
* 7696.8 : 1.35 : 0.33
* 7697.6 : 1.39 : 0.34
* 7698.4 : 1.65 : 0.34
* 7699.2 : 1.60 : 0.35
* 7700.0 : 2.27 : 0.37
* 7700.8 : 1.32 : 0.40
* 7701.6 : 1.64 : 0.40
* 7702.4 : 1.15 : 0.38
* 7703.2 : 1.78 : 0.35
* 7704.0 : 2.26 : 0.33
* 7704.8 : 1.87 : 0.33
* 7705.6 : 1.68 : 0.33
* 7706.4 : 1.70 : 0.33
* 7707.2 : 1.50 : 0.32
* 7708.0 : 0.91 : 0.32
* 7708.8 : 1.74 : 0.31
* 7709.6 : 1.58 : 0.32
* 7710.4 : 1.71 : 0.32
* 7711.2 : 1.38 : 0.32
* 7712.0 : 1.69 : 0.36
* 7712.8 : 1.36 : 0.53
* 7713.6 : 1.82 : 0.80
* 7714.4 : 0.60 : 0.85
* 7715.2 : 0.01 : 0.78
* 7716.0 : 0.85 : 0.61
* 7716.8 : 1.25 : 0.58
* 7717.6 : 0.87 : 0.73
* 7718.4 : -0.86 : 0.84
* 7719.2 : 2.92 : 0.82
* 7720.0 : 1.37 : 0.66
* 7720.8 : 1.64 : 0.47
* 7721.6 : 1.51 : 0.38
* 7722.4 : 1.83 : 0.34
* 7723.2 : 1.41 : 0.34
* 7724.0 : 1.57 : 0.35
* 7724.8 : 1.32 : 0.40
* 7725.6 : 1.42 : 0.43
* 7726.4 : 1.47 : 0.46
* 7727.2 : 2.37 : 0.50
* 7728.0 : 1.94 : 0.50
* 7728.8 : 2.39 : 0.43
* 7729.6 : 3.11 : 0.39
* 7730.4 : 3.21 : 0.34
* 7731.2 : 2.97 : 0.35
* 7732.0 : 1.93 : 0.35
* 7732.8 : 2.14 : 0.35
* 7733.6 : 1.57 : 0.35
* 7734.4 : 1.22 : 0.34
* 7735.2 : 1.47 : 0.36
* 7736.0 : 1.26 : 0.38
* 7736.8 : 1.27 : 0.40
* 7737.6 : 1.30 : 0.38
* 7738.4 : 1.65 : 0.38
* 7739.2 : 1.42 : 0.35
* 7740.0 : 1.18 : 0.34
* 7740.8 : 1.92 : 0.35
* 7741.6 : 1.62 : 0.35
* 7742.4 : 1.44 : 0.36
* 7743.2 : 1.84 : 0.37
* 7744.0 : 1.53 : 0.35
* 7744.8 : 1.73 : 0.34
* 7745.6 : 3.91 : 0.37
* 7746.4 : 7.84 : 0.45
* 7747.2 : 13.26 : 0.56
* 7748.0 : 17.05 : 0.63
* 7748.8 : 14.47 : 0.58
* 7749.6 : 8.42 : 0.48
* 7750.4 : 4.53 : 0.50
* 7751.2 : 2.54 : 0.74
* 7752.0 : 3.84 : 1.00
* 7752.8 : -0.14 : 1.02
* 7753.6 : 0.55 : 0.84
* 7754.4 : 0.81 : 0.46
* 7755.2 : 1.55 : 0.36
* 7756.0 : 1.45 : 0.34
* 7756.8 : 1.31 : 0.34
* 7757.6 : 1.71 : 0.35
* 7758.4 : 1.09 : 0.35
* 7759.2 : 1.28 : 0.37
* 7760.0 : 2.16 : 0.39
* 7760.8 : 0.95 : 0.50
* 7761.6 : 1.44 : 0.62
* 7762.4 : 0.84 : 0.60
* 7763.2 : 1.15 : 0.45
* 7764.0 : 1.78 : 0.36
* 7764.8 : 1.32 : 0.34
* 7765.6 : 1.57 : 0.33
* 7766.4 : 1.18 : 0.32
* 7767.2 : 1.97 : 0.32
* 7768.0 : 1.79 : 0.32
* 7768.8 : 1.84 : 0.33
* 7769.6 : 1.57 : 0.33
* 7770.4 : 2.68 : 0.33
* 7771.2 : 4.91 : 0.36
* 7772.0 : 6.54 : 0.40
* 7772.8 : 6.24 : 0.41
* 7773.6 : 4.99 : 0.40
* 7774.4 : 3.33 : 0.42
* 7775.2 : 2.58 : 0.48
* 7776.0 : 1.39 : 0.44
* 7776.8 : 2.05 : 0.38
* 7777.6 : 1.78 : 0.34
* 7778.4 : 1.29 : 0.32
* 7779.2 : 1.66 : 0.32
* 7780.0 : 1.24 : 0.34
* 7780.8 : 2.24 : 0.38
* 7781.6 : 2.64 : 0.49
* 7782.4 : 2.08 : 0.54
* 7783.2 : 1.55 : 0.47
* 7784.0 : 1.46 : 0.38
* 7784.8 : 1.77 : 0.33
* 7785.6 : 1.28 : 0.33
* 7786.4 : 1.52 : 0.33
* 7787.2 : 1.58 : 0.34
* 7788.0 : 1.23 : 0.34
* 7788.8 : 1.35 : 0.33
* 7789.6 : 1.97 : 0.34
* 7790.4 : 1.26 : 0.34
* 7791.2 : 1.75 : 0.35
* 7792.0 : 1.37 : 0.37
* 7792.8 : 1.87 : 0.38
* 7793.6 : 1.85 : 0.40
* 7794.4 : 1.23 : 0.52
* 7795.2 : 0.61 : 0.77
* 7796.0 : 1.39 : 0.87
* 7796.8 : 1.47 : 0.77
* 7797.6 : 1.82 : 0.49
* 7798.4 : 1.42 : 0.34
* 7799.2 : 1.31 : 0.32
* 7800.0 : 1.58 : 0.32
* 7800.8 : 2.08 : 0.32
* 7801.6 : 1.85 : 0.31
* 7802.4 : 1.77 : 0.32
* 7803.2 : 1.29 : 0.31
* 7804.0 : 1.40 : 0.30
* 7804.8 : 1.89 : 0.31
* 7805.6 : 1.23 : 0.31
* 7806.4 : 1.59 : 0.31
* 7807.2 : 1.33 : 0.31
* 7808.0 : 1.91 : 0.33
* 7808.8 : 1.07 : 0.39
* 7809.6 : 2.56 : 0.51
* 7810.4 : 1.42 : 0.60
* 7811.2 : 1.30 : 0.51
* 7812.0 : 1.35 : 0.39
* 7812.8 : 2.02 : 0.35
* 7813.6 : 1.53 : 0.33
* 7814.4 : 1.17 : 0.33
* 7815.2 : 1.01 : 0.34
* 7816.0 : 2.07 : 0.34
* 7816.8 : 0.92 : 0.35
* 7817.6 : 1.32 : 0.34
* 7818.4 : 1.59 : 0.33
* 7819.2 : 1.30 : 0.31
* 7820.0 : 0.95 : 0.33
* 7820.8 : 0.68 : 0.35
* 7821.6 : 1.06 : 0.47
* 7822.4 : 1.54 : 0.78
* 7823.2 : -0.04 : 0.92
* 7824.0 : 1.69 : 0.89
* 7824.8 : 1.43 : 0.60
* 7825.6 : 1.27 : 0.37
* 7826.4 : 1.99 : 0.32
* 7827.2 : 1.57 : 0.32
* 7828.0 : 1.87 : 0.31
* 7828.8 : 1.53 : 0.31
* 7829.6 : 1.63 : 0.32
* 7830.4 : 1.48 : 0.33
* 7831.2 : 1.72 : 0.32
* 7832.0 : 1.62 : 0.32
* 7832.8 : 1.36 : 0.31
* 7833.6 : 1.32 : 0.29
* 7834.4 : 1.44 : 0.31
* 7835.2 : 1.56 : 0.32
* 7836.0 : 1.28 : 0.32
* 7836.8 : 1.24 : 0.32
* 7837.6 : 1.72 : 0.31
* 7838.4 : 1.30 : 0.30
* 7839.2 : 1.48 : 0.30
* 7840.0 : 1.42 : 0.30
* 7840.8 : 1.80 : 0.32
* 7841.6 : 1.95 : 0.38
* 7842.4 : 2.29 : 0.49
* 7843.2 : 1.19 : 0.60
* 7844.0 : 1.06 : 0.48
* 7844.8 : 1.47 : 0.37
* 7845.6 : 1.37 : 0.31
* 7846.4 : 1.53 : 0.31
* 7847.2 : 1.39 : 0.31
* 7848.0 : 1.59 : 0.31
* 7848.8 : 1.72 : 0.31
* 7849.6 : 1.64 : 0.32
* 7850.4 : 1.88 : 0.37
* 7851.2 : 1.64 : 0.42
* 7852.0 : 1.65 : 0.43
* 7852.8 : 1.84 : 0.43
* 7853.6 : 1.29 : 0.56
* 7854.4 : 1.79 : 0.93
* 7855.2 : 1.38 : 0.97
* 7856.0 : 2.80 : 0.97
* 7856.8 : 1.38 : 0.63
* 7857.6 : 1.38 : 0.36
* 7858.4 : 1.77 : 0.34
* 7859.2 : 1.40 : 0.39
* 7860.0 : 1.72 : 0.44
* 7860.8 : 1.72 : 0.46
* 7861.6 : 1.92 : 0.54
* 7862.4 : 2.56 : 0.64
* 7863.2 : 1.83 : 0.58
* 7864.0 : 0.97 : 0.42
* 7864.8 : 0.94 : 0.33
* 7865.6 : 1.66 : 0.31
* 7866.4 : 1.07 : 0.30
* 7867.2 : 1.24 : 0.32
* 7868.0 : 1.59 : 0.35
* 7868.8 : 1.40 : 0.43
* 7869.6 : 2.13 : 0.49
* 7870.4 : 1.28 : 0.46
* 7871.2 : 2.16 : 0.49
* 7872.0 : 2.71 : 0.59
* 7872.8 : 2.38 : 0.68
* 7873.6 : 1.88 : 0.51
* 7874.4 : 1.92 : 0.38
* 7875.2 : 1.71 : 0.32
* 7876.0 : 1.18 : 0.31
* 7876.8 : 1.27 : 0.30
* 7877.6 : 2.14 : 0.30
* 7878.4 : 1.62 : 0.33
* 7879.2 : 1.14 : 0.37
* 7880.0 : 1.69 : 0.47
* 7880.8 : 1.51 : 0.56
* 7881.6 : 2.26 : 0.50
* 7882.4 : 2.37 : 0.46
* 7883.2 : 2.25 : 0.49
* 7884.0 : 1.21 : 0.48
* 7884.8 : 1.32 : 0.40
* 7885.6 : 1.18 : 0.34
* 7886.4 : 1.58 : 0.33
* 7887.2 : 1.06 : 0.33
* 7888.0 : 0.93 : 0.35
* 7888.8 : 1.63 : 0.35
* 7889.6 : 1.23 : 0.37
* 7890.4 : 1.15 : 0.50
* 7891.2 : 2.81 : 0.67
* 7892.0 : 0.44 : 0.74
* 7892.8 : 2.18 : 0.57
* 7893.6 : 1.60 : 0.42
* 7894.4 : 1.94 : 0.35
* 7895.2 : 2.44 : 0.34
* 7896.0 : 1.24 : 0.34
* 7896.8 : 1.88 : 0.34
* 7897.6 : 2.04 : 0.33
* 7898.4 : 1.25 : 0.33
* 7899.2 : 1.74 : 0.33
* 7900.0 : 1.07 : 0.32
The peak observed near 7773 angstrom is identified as [N II] 6583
